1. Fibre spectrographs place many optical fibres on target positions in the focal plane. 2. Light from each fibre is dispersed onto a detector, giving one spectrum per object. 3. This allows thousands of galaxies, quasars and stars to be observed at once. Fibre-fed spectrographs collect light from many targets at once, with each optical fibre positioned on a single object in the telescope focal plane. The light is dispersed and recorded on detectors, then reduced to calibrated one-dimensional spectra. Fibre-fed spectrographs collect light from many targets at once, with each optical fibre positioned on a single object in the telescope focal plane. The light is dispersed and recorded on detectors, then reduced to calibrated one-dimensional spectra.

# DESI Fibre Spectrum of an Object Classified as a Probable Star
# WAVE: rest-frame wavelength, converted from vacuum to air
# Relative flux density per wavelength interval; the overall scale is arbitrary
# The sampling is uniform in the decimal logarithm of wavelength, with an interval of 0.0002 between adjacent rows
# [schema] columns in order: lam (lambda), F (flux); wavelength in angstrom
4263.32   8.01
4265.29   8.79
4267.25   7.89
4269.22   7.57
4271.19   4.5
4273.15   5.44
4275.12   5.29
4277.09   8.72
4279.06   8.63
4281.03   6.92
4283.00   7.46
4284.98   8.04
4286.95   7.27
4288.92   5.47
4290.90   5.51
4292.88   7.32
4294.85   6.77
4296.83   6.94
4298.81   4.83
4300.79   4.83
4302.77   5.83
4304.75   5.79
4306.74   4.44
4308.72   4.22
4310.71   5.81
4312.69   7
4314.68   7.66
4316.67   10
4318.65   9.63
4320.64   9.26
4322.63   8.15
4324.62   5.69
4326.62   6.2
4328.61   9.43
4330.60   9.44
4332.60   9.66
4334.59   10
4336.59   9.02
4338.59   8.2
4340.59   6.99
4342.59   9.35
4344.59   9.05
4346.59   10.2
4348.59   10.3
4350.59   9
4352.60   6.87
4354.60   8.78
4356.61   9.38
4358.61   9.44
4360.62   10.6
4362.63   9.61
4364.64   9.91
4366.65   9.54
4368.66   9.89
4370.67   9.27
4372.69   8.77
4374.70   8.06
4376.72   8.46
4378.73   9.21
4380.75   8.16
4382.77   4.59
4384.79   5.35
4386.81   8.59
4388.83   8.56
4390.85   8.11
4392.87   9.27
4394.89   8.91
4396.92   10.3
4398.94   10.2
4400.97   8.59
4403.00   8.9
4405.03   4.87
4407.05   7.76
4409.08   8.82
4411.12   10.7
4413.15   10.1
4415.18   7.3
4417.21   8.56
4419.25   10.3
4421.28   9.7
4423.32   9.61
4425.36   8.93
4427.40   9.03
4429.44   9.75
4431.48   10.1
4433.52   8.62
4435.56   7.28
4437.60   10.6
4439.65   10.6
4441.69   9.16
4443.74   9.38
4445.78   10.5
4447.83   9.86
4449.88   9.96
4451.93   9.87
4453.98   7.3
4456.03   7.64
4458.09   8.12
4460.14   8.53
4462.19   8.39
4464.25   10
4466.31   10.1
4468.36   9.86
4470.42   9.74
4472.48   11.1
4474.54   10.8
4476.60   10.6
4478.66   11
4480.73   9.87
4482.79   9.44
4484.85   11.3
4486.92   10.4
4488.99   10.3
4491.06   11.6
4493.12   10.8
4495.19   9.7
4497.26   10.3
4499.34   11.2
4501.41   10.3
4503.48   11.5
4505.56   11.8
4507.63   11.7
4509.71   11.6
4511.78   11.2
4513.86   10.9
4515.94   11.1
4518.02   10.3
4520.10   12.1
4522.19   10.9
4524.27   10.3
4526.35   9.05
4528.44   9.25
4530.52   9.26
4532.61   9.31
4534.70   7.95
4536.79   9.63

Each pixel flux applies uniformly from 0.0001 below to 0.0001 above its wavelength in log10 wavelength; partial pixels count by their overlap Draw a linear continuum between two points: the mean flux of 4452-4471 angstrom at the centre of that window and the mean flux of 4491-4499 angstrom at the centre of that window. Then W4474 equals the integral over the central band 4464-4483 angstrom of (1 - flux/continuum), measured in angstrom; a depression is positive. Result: -1.7 angstrom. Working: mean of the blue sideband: 8.88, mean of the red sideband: 10.5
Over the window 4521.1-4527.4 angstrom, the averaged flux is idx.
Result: 10.1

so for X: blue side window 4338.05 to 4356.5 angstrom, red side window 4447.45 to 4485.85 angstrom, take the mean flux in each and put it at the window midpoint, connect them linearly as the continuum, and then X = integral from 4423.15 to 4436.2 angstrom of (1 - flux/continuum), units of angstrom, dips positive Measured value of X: 0.5 angstrom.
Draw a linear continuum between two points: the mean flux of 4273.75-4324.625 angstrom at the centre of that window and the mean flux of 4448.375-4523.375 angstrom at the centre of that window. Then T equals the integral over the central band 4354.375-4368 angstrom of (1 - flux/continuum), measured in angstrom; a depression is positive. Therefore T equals -2.8 angstrom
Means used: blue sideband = 6.84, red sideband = 10.3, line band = 9.66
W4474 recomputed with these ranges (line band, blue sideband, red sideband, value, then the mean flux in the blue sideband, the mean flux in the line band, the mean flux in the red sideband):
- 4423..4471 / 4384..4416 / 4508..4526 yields 1.23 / 8.55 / 9.28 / 11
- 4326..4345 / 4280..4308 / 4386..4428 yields -4.12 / 6.23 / 8.77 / 8.91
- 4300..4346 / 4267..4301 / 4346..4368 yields 2.83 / 6.65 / 7.68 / 9.42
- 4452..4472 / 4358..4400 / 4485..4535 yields 1.95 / 8.79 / 8.96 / 10.6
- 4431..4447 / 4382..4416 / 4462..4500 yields -0.32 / 8.32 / 9.52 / 10.4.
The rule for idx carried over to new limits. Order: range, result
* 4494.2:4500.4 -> 10.4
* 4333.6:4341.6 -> 8.54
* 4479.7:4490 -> 10.3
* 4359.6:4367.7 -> 9.91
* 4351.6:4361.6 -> 9.02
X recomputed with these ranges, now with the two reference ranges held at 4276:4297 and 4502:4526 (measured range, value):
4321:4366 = -3.9 angstrom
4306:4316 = 2.1 angstrom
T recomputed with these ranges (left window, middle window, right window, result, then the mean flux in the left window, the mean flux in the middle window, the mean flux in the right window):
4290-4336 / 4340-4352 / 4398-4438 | -2.2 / 7.17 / 9.15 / 8.96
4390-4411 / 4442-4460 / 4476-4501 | 1.2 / 8.67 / 9.05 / 10.5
